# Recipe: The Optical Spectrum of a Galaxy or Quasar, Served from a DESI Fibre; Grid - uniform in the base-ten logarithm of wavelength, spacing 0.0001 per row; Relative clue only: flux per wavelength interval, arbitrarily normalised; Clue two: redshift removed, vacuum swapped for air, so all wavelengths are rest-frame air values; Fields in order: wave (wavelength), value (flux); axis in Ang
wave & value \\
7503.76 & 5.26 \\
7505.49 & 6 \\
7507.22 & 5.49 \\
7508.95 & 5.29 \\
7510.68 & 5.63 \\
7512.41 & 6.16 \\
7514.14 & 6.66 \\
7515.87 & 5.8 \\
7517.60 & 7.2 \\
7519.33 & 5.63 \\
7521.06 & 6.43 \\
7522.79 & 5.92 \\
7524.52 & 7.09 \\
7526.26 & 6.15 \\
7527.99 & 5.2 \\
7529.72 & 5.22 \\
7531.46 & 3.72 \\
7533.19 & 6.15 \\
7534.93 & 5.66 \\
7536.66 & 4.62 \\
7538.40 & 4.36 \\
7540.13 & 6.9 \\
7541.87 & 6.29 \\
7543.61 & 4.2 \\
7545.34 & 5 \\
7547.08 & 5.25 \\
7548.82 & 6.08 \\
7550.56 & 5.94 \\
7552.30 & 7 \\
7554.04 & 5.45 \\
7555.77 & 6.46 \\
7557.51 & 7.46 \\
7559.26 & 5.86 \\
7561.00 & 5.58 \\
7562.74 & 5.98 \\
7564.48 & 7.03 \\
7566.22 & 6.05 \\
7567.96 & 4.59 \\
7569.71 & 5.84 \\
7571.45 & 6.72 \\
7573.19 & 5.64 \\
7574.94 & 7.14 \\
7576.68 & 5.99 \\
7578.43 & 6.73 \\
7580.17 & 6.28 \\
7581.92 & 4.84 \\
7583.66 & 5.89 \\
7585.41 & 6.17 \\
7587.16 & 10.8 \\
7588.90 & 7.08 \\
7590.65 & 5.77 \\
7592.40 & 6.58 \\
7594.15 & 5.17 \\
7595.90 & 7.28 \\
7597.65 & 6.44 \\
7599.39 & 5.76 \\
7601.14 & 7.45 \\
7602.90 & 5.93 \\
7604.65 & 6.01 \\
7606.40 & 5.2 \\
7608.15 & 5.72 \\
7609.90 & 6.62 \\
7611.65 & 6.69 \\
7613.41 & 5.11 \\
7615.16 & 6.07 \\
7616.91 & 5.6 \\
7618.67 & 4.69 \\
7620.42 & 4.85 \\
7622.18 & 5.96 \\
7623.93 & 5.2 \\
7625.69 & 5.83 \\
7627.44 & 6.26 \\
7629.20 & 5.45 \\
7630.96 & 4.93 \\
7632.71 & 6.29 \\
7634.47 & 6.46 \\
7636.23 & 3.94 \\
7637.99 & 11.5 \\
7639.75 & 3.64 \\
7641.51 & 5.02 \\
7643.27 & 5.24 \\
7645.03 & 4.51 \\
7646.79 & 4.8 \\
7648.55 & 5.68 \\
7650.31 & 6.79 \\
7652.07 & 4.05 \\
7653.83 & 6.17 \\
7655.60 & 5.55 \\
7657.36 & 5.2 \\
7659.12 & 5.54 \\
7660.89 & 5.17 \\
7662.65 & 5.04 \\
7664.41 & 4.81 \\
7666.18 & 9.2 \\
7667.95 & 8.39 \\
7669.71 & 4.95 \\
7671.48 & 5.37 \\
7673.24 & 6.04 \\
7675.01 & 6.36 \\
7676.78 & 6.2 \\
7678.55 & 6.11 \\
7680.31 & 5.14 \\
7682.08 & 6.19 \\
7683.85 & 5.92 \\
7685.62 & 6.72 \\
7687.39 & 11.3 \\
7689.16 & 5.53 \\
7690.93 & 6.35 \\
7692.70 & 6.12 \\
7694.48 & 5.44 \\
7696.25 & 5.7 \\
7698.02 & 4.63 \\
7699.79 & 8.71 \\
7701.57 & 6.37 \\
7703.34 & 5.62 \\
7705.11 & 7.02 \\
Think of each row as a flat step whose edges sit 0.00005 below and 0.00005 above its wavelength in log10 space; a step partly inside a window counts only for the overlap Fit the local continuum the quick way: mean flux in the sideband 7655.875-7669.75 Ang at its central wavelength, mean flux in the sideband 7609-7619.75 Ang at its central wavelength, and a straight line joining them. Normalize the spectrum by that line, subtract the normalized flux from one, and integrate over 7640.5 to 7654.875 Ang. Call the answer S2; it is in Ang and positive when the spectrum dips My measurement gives 1.7 Ang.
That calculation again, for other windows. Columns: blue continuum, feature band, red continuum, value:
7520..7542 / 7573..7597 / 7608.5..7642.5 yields -3.4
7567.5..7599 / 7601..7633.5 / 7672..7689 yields 3.6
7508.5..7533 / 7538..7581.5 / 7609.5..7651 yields -1.4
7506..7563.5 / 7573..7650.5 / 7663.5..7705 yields 1.2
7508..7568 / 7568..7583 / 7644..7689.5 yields -0.4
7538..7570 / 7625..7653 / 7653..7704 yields 2.1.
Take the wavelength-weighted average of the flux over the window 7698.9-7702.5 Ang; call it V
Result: 7.51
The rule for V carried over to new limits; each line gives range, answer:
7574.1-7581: 6.54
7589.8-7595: 5.84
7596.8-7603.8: 6.39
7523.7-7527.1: 6.6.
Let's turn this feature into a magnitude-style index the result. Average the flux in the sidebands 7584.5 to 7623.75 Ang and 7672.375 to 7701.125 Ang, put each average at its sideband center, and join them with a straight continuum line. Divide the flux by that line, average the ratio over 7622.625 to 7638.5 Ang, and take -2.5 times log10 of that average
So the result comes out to 0.03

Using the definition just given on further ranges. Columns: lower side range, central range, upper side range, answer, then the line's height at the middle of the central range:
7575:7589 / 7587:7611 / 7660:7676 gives 0.03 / 6.62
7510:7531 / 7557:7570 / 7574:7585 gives 0.02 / 6.12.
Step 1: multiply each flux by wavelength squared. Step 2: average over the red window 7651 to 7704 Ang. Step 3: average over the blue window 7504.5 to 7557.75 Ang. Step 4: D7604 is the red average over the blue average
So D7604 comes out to 1.10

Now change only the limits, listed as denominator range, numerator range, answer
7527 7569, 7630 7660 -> 1.01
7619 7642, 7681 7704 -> 1.14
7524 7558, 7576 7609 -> 1.14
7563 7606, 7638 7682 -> 0.92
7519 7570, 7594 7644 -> 1.04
